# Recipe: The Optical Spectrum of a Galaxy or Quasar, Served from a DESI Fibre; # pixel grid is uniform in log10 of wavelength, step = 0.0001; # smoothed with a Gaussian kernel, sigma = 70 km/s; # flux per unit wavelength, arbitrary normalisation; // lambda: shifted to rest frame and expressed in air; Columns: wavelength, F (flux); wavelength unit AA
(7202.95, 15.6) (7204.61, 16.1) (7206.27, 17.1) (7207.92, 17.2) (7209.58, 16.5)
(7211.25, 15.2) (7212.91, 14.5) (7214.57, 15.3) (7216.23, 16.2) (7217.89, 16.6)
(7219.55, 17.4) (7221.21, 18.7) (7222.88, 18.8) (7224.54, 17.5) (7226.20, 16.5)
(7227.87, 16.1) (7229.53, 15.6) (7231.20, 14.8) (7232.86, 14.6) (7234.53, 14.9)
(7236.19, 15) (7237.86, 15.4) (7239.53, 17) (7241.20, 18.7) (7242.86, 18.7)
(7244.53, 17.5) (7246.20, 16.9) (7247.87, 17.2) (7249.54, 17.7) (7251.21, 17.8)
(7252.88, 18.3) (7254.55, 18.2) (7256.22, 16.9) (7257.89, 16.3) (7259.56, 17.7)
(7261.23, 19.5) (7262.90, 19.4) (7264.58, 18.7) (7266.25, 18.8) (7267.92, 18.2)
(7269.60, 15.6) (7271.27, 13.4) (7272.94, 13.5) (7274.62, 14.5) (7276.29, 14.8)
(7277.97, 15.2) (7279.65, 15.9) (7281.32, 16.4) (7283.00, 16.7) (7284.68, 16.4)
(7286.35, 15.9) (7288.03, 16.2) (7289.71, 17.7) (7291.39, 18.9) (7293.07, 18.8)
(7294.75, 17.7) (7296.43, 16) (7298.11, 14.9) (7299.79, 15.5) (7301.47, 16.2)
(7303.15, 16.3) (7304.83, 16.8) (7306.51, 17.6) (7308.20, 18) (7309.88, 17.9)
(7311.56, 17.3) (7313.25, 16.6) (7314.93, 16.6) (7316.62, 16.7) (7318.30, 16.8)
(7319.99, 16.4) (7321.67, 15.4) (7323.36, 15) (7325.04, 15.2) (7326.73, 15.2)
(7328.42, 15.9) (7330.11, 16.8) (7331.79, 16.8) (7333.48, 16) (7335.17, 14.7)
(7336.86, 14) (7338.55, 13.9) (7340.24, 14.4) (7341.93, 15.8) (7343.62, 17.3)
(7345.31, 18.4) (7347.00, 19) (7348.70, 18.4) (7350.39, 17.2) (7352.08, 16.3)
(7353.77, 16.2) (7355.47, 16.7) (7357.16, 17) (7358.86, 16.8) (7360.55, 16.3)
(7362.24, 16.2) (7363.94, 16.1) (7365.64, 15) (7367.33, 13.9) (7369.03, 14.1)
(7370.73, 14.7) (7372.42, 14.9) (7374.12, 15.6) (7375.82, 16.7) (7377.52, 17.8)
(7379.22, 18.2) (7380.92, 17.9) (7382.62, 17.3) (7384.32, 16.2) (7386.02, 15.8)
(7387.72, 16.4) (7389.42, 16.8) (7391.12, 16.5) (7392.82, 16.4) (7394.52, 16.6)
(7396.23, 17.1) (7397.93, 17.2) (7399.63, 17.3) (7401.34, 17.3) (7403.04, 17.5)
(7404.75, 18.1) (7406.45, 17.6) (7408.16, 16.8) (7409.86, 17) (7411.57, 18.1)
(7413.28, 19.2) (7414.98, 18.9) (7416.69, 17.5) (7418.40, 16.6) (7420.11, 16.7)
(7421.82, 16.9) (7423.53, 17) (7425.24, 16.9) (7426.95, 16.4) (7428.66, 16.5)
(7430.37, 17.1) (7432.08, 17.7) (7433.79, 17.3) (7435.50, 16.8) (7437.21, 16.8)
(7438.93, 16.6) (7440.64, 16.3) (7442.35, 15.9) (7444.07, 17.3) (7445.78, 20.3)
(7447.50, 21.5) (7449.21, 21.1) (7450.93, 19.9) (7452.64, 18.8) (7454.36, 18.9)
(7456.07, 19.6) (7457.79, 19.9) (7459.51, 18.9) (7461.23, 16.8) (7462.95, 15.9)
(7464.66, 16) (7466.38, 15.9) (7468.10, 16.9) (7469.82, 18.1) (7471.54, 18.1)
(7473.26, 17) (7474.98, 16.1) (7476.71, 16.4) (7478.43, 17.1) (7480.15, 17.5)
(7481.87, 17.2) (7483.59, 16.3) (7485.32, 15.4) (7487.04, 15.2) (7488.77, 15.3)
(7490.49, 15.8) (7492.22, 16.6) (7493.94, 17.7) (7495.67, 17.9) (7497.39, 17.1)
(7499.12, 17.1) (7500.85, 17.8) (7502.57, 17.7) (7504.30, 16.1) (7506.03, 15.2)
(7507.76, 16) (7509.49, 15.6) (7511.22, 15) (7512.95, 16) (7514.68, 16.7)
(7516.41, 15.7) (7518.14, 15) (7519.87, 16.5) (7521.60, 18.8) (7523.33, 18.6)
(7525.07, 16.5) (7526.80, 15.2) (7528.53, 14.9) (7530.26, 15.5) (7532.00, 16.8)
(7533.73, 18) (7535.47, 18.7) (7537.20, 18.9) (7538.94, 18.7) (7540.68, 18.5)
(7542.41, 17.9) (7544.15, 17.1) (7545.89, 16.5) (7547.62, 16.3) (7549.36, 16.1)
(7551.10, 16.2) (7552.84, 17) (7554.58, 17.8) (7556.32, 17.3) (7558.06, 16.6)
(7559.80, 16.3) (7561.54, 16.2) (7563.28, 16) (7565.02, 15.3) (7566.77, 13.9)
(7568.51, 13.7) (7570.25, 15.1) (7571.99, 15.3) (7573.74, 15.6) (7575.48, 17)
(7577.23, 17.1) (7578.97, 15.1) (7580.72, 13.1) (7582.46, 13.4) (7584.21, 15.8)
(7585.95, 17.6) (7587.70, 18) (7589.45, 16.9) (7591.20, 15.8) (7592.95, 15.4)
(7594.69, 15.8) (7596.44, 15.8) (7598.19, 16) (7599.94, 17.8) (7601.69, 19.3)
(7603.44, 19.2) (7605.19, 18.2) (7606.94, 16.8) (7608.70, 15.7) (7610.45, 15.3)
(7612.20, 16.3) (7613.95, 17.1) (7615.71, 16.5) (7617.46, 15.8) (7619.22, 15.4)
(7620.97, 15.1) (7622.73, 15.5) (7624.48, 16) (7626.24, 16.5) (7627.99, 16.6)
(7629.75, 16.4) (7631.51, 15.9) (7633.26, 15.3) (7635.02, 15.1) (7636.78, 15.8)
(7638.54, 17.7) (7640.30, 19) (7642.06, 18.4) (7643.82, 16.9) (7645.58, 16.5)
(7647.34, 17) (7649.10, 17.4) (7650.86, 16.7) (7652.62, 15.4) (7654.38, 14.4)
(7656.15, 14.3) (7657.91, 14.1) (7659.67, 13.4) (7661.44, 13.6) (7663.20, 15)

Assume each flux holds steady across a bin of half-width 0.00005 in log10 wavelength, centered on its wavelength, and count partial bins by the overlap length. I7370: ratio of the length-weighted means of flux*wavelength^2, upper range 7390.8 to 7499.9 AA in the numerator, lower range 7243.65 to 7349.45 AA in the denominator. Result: 1.09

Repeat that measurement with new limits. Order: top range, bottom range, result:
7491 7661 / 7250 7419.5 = 1.05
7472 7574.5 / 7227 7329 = 1.06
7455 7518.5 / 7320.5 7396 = 1.07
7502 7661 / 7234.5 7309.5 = 1.05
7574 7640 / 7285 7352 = 1.07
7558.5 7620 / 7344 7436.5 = 1.01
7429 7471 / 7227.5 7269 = 1.10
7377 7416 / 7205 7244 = 1.10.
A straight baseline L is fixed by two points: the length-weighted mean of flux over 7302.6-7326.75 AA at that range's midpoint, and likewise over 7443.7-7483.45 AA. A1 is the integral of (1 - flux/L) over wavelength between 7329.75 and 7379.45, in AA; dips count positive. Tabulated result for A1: 2.39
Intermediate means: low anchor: 16.6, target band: 16.1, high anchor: 18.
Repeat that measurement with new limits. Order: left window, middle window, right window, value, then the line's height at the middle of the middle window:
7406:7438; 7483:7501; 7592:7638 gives 0.42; 16.9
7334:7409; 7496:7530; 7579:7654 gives 0.06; 16.4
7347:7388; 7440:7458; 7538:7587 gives -3.05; 16.3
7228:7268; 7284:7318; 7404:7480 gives 0.82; 17.3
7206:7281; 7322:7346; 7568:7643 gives 1.34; 16.6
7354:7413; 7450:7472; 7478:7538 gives -1.82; 16.6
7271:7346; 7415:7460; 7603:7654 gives -4.45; 16.3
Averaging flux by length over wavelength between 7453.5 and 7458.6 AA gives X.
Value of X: 19.5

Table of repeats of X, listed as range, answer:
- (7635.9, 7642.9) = 17.7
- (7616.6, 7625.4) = 15.6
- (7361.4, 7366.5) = 15.8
